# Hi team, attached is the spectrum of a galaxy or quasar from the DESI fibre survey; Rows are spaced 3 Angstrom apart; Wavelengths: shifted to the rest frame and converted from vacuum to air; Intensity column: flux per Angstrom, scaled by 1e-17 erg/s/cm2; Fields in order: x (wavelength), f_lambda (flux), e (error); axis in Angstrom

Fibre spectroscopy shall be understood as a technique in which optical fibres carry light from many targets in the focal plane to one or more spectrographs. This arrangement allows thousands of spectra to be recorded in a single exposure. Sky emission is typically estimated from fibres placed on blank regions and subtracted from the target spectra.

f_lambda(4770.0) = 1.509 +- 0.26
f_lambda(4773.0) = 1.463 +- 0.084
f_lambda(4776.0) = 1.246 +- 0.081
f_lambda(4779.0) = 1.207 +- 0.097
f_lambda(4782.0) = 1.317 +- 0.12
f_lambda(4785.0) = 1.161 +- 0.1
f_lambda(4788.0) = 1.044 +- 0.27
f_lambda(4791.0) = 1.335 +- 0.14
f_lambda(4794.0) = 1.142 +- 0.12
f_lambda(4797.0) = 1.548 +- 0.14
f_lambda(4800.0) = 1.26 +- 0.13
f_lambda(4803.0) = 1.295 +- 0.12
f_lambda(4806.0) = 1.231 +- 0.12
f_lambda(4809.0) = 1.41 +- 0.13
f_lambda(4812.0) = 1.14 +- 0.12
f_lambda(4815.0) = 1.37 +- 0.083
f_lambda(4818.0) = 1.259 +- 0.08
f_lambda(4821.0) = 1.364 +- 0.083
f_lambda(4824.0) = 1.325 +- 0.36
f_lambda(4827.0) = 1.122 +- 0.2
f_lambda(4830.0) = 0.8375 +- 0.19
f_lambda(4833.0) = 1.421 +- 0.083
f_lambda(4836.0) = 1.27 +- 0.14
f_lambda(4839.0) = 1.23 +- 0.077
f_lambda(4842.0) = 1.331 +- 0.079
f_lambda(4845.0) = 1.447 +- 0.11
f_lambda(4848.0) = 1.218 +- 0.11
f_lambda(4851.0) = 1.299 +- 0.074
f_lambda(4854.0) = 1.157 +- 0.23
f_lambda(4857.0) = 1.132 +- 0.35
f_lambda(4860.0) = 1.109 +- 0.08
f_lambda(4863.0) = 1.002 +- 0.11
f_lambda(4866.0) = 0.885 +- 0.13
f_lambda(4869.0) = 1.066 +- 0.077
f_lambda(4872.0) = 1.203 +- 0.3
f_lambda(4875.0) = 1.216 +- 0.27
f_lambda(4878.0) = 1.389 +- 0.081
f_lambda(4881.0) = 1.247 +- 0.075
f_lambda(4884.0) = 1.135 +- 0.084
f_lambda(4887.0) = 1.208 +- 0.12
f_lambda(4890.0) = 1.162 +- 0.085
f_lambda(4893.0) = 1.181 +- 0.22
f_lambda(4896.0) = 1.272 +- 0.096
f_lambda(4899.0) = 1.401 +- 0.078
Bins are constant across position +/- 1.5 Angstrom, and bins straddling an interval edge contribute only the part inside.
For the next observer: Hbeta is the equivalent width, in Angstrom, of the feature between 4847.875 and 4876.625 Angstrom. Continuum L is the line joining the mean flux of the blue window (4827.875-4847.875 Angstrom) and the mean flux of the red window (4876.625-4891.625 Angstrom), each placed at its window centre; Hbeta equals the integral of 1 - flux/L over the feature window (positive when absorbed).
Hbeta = 2.6 Angstrom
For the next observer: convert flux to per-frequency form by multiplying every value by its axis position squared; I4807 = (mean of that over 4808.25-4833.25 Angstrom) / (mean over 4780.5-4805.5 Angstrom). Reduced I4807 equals 0.99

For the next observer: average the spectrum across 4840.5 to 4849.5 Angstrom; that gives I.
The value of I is 1.33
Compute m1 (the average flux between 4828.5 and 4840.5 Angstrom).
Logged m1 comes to 1.19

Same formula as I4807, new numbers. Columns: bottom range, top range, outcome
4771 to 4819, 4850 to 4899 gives 0.95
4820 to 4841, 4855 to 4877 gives 0.91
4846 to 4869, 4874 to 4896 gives 1.11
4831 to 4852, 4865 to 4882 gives 0.91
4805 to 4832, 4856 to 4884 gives 0.94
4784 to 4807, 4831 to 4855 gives 1.05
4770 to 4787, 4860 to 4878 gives 0.89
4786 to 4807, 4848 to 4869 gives 0.90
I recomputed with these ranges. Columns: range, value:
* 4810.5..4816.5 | 1.26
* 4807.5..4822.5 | 1.31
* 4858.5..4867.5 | 0.999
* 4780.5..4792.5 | 1.21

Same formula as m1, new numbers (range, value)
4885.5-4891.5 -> 1.18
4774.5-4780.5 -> 1.23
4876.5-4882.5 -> 1.32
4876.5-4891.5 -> 1.23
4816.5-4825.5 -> 1.32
